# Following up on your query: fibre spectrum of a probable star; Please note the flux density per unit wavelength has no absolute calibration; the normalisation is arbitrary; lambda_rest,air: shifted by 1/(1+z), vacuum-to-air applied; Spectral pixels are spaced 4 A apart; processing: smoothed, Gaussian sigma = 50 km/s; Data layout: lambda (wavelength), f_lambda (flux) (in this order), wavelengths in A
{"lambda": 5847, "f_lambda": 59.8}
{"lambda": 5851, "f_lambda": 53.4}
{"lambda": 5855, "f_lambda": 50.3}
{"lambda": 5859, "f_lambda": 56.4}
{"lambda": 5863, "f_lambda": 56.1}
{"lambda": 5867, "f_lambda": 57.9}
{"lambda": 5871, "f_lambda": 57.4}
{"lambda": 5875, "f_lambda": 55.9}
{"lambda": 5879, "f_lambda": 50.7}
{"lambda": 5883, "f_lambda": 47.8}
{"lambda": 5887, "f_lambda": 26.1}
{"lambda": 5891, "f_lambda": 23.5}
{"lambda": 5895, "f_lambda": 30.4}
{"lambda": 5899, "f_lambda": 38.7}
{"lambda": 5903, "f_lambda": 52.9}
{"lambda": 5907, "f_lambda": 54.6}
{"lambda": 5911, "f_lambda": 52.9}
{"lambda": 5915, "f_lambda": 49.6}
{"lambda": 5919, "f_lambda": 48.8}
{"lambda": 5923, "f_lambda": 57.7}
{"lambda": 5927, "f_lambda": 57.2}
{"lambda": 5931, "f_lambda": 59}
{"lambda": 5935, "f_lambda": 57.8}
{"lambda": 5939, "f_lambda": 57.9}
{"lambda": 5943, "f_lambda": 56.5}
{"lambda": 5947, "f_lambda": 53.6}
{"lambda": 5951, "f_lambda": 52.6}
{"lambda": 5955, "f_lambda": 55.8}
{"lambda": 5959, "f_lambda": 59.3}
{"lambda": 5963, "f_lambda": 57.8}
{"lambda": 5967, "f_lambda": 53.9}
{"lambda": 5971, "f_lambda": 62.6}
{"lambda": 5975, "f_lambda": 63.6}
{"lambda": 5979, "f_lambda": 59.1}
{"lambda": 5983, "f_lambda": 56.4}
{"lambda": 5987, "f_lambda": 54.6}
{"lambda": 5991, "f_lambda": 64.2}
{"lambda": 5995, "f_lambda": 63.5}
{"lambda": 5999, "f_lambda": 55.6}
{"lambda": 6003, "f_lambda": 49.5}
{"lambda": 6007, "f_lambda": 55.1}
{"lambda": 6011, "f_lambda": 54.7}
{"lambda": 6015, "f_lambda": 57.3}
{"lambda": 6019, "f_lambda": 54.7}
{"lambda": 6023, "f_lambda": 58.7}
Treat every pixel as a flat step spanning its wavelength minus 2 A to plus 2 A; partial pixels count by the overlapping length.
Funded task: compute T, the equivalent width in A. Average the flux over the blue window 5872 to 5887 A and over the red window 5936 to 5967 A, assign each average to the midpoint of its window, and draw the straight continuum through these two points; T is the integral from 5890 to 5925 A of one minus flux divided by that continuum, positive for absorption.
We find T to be 3.8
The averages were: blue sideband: 48.5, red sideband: 56.1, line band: 46.1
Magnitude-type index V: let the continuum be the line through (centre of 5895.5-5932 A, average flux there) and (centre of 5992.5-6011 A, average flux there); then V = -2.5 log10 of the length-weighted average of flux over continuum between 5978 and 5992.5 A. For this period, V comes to -0.06 mag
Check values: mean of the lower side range 51.3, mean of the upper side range 56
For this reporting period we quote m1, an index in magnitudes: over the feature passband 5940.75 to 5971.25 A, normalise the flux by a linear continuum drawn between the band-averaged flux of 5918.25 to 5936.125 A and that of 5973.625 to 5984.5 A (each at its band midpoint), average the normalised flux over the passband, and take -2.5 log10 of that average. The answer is 0.04 mag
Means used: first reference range 56.5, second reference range 59.6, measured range 56.2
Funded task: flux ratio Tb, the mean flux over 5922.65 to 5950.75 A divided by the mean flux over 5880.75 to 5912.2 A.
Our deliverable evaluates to 1.40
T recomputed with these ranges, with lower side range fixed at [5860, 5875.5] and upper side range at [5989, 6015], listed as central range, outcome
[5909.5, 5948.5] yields 1.3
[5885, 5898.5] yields 6.9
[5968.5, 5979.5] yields -0.9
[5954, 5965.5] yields -0.1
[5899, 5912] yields 1.3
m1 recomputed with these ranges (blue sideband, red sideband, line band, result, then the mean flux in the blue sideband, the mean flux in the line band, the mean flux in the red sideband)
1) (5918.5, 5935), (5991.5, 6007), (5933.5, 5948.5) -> 0.00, 56.6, 56.5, 56.8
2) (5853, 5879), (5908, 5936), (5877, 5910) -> 0.32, 55.3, 41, 54.6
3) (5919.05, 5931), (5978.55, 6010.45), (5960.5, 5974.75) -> -0.04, 56.3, 58.8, 57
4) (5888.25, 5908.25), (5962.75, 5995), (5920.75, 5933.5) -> -0.24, 39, 57.8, 59.4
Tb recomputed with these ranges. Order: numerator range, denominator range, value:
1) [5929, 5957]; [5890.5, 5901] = 1.76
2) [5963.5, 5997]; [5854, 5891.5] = 1.21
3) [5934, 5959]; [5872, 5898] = 1.41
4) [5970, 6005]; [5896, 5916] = 1.20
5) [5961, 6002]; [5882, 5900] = 1.83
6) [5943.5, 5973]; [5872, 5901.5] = 1.42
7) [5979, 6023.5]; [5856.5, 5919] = 1.20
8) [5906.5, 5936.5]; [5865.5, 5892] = 1.18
